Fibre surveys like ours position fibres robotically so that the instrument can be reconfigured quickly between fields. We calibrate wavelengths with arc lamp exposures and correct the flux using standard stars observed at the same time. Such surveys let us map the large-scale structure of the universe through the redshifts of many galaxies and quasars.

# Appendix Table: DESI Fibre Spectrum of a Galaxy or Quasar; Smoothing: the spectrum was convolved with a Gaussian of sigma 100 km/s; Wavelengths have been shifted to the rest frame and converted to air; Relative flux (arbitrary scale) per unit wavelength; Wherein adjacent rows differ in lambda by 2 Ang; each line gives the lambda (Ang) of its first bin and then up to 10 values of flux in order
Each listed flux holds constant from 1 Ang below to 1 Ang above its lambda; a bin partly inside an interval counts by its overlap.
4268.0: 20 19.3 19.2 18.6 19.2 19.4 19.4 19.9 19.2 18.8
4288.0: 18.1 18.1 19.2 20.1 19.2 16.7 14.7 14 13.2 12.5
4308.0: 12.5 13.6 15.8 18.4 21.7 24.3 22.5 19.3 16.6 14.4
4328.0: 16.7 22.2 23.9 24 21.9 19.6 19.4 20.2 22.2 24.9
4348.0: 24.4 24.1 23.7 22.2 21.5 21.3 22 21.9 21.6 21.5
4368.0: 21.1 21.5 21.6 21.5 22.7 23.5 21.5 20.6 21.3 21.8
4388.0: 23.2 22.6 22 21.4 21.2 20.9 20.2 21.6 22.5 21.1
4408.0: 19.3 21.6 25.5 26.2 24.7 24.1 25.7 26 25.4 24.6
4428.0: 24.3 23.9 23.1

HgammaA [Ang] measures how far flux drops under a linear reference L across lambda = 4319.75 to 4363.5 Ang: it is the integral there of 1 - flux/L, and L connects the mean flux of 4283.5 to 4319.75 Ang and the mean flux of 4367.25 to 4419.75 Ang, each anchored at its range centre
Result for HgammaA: -4.2 Ang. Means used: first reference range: 17.3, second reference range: 22.2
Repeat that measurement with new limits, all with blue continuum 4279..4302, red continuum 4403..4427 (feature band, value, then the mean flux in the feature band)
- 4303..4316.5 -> 2.84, 15.2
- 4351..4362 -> -0.44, 22.1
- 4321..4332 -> 0.85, 18.4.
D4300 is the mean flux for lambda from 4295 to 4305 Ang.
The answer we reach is 15.6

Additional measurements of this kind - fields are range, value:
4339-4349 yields 22.2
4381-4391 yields 21.9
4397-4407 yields 21.3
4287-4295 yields 18.9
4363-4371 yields 21.4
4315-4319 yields 23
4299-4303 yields 14.3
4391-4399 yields 21.4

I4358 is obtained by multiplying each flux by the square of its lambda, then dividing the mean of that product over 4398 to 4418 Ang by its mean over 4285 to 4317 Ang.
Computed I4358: 1.4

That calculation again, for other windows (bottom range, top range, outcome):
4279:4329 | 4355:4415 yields 1.29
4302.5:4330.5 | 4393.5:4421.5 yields 1.37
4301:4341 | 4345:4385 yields 1.24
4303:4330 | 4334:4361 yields 1.31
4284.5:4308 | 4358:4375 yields 1.34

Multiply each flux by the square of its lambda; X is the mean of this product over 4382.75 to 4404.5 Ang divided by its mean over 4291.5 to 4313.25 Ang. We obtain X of 1.45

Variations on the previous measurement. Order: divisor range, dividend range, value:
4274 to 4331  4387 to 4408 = 1.26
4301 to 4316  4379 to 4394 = 1.53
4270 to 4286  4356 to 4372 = 1.17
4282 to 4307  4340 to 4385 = 1.33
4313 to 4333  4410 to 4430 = 1.30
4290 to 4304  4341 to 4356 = 1.38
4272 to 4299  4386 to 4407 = 1.21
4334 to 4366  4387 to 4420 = 1.04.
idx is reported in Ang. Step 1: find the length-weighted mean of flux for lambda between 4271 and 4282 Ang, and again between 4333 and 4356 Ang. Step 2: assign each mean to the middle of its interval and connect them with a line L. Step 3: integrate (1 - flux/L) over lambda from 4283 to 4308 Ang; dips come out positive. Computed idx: 4.1 Ang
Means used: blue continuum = 19.2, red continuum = 22.4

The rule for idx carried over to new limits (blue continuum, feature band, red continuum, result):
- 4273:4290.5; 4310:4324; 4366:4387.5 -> 0.3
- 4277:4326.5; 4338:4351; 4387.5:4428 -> -1.6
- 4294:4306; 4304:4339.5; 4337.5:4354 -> 0.5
